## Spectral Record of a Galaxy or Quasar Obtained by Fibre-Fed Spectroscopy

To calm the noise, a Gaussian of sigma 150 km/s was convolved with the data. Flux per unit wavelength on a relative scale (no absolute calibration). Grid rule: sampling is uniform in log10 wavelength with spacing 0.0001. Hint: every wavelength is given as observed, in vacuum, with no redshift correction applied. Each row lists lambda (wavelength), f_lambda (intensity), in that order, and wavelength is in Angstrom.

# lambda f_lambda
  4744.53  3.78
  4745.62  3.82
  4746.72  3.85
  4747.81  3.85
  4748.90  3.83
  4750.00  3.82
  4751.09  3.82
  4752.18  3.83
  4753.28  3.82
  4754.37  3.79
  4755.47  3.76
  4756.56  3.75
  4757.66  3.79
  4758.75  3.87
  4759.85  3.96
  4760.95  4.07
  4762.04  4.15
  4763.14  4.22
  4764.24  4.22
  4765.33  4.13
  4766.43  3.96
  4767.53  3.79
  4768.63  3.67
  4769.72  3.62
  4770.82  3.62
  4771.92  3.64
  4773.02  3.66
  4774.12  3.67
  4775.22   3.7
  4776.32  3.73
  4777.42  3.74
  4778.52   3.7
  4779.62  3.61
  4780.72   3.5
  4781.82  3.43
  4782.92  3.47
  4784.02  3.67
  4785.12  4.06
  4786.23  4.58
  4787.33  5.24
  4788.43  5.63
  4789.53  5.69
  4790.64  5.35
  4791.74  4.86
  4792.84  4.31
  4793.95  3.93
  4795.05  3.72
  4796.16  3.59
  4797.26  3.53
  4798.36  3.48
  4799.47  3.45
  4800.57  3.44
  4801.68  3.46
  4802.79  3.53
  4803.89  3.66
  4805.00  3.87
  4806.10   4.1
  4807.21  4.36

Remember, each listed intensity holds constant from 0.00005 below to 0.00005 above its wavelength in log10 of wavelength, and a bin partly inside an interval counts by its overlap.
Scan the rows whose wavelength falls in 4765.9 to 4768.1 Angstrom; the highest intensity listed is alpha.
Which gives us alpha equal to 3.96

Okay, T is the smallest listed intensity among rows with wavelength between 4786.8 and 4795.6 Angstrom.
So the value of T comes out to 3.72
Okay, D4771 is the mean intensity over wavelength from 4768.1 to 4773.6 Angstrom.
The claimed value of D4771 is 3.64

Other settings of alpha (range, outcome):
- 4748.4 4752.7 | 3.83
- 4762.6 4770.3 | 4.22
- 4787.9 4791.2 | 5.69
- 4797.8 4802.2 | 3.48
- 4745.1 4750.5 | 3.85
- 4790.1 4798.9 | 5.35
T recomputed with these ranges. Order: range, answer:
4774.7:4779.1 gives 3.7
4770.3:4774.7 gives 3.62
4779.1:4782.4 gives 3.43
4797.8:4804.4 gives 3.44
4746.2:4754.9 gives 3.79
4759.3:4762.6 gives 3.96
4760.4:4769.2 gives 3.67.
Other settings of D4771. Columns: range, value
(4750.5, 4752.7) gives 3.84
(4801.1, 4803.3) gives 3.48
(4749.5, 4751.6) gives 3.83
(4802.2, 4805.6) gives 3.7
